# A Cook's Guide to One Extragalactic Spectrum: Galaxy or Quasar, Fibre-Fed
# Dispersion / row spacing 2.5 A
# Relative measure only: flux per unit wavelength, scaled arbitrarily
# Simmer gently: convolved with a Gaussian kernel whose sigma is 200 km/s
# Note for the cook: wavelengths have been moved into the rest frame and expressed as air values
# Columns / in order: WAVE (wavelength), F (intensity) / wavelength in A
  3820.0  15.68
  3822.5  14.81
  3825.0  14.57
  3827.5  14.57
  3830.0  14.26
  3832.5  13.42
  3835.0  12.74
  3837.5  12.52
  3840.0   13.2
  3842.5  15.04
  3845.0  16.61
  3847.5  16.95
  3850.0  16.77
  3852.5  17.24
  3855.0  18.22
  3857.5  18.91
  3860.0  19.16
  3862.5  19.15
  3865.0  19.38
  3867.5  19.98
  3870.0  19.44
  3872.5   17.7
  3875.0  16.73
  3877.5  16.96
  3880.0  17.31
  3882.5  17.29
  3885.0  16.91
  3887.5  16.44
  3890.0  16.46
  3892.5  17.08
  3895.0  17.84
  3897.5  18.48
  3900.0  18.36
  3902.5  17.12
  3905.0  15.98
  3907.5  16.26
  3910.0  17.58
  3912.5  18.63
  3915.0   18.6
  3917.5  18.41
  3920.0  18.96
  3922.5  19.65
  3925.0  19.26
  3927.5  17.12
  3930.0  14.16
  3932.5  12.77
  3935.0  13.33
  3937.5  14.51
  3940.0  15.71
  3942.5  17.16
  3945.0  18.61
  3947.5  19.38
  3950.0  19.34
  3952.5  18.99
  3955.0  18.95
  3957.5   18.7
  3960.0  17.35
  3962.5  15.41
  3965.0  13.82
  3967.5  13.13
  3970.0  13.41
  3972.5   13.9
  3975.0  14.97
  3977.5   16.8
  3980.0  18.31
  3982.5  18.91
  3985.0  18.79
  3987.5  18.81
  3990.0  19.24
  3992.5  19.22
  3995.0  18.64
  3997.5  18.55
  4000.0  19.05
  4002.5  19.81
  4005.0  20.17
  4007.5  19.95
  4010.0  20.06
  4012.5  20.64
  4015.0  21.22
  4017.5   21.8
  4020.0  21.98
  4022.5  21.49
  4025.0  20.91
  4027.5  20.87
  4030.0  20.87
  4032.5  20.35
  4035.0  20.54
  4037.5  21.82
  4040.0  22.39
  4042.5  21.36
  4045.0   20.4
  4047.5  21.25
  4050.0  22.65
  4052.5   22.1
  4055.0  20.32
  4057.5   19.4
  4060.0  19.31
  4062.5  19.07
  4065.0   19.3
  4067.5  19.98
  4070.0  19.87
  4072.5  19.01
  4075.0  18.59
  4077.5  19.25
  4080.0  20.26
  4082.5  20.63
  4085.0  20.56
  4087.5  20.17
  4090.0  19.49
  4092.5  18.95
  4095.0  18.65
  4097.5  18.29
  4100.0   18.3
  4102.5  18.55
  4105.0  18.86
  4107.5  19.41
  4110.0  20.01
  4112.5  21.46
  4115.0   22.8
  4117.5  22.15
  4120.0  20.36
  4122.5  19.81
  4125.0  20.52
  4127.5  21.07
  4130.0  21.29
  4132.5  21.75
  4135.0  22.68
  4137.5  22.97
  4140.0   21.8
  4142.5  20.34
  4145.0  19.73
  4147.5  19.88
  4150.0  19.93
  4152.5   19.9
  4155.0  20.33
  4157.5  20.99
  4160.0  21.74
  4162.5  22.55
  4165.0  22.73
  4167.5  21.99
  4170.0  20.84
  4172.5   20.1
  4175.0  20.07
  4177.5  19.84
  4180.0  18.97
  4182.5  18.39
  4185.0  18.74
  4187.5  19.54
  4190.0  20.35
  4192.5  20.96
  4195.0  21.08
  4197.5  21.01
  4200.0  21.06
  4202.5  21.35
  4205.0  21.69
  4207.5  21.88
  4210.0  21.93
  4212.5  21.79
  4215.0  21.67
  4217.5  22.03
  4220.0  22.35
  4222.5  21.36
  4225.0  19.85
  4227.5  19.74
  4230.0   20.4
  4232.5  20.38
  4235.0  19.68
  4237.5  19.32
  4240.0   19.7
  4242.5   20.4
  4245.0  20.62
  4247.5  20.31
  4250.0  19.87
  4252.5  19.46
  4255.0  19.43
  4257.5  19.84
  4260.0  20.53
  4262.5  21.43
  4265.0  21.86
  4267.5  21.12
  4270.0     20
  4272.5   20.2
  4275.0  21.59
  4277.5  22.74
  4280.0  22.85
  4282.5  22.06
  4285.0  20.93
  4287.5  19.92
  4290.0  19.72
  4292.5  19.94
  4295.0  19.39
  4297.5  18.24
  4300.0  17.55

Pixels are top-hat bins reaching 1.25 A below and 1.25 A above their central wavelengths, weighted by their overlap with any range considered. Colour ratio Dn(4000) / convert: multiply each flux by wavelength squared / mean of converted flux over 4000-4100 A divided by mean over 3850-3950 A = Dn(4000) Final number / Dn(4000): 1.25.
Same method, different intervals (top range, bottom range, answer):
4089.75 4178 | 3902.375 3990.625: 1.33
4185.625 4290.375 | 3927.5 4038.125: 1.29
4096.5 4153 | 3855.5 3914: 1.30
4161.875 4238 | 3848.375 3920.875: 1.36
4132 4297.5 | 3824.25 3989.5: 1.43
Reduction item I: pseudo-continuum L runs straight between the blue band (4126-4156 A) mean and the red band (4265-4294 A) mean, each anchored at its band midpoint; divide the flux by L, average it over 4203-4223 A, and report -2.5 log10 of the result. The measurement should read -0.04 mag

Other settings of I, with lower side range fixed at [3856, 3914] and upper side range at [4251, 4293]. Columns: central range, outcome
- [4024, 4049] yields -0.115 mag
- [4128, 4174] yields -0.070 mag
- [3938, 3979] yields 0.111 mag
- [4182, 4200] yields 0.002 mag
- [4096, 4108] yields 0.048 mag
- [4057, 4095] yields -0.016 mag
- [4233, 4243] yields 0.042 mag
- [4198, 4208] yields -0.060 mag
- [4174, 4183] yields 0.039 mag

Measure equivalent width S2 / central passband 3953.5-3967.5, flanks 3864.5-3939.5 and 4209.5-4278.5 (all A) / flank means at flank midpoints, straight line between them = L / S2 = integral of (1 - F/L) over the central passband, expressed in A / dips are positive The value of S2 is 1.0 A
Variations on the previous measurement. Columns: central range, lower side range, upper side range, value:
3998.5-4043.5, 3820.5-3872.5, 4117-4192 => -4.80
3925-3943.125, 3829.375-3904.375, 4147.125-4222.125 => 2.63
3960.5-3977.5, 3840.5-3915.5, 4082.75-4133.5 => 3.78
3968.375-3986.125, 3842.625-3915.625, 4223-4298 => 1.95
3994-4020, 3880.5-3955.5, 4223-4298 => -2.85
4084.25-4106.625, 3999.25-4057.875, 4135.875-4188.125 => 1.82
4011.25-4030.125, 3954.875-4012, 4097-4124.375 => -2.96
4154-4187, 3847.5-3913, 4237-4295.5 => -1.11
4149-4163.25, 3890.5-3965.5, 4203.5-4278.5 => -0.75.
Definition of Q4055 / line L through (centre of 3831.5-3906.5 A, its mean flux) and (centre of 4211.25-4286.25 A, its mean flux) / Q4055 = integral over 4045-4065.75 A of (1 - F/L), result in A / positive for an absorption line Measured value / -1.8 A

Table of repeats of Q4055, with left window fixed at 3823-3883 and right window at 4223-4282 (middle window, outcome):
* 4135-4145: -1.1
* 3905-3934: -0.2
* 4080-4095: -0.8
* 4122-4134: -1.1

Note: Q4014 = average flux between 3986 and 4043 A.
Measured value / 20.4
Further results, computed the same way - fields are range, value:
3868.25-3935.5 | 17.3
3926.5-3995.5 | 16.7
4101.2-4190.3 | 20.6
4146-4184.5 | 20.5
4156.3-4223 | 21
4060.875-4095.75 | 19.6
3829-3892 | 16.8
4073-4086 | 19.8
